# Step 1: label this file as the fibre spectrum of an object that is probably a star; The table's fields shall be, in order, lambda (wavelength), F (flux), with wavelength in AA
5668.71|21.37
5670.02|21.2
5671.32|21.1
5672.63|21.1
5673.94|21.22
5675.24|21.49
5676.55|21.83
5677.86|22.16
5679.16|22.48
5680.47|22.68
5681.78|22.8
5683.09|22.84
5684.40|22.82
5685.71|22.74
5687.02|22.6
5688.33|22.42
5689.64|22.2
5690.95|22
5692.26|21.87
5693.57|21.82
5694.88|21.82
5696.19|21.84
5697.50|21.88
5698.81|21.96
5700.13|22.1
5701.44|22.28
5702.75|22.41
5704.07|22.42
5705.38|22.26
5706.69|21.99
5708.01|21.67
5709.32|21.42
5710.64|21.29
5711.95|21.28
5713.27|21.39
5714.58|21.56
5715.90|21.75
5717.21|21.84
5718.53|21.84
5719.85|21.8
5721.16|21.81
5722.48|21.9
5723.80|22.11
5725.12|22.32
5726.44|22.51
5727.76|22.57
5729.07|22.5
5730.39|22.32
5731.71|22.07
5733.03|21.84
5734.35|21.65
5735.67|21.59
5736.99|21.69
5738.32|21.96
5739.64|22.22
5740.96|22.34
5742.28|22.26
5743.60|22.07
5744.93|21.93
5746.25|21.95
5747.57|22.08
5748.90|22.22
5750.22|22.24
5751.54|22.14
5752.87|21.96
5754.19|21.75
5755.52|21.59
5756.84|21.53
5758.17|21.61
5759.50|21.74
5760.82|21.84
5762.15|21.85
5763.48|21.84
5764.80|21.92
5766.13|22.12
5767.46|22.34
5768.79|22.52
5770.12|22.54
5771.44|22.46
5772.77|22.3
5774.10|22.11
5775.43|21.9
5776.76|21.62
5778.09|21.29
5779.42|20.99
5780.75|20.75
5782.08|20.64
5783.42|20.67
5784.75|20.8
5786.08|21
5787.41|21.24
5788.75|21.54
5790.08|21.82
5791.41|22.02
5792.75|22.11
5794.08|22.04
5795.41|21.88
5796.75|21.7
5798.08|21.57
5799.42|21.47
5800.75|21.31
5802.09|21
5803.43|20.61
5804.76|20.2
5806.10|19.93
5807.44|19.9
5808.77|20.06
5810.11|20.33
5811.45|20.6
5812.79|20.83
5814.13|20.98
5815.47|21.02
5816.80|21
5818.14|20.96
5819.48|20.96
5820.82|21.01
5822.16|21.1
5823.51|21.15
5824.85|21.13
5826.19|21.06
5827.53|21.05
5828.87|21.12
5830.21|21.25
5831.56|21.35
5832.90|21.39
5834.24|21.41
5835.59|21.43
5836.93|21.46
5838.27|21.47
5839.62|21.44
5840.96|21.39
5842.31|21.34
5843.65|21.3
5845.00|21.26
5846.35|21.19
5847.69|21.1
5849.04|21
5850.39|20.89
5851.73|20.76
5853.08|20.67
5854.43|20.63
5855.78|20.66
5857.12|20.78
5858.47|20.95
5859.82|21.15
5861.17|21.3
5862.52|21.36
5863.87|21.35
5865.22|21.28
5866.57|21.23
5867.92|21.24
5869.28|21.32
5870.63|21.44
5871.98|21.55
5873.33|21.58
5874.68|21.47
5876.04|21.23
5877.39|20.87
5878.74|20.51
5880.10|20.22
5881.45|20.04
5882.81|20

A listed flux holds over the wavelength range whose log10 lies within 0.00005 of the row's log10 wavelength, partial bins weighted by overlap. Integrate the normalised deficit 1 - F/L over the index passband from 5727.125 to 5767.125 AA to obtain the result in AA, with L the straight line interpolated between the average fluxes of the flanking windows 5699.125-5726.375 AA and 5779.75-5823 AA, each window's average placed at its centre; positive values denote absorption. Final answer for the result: -0.8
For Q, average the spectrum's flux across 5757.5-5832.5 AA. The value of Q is 21.3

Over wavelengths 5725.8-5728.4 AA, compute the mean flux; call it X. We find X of 22.5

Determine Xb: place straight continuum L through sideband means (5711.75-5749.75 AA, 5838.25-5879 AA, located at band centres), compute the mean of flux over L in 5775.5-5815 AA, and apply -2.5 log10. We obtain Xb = 0.025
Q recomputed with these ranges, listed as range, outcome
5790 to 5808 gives 21.2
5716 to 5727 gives 22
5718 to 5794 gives 21.9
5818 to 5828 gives 21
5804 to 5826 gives 20.7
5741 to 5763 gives 21.9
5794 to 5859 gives 21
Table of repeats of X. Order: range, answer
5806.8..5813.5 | 20.3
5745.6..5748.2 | 22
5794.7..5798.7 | 21.7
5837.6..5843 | 21.4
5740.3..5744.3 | 22.2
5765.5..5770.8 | 22.4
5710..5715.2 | 21.4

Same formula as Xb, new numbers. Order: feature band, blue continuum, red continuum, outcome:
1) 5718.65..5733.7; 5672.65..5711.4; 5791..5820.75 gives -0.02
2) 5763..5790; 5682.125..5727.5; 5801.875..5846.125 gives -0.01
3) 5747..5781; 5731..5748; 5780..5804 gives -0.01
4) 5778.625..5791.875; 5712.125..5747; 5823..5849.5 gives 0.02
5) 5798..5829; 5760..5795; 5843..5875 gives 0.03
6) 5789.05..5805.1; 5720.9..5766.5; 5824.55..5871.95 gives 0.00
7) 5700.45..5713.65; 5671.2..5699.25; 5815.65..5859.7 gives 0.00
